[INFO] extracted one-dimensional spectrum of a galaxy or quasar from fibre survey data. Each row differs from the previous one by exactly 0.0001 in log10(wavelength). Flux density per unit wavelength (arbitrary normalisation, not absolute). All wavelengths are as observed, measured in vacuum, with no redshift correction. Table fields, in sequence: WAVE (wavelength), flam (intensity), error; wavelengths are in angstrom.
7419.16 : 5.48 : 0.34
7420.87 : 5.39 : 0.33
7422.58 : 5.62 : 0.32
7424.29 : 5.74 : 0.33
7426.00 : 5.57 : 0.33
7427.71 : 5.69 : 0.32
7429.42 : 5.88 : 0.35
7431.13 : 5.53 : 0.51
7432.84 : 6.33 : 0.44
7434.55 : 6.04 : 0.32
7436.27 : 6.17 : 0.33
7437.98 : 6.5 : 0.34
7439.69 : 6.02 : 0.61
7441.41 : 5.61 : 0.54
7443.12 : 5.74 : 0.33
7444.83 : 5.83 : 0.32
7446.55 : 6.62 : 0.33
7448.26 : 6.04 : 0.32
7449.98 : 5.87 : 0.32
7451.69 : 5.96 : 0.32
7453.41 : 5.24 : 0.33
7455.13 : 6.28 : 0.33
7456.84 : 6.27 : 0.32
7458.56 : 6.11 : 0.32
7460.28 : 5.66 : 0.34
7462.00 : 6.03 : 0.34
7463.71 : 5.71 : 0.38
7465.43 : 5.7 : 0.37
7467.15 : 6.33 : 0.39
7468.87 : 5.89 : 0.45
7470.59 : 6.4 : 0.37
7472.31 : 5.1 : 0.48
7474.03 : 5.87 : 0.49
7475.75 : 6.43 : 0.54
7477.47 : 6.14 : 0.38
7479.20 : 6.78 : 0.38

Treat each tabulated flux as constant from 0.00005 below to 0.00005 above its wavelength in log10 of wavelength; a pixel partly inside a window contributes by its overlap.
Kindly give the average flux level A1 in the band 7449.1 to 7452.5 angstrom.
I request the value 5.92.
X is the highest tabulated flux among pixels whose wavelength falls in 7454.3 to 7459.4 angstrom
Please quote 6.28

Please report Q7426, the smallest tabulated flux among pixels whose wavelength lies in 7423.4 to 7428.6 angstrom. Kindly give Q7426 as 5.57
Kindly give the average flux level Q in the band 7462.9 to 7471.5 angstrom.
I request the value 6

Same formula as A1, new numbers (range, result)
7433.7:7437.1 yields 6.09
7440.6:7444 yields 5.69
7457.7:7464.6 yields 5.88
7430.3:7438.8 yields 6.11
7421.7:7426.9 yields 5.64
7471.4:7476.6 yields 5.81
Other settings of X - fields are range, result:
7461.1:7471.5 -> 6.4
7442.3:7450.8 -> 6.62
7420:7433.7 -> 6.33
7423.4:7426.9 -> 5.74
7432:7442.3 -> 6.5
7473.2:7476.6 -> 6.43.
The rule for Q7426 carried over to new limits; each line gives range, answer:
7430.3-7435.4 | 5.53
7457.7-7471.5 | 5.66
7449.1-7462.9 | 5.24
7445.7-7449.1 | 6.04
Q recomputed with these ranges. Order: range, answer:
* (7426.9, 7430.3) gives 5.79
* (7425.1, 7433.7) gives 5.8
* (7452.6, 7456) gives 5.78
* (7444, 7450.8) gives 6.09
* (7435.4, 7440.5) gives 6.23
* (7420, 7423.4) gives 5.5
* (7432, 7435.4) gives 6.19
